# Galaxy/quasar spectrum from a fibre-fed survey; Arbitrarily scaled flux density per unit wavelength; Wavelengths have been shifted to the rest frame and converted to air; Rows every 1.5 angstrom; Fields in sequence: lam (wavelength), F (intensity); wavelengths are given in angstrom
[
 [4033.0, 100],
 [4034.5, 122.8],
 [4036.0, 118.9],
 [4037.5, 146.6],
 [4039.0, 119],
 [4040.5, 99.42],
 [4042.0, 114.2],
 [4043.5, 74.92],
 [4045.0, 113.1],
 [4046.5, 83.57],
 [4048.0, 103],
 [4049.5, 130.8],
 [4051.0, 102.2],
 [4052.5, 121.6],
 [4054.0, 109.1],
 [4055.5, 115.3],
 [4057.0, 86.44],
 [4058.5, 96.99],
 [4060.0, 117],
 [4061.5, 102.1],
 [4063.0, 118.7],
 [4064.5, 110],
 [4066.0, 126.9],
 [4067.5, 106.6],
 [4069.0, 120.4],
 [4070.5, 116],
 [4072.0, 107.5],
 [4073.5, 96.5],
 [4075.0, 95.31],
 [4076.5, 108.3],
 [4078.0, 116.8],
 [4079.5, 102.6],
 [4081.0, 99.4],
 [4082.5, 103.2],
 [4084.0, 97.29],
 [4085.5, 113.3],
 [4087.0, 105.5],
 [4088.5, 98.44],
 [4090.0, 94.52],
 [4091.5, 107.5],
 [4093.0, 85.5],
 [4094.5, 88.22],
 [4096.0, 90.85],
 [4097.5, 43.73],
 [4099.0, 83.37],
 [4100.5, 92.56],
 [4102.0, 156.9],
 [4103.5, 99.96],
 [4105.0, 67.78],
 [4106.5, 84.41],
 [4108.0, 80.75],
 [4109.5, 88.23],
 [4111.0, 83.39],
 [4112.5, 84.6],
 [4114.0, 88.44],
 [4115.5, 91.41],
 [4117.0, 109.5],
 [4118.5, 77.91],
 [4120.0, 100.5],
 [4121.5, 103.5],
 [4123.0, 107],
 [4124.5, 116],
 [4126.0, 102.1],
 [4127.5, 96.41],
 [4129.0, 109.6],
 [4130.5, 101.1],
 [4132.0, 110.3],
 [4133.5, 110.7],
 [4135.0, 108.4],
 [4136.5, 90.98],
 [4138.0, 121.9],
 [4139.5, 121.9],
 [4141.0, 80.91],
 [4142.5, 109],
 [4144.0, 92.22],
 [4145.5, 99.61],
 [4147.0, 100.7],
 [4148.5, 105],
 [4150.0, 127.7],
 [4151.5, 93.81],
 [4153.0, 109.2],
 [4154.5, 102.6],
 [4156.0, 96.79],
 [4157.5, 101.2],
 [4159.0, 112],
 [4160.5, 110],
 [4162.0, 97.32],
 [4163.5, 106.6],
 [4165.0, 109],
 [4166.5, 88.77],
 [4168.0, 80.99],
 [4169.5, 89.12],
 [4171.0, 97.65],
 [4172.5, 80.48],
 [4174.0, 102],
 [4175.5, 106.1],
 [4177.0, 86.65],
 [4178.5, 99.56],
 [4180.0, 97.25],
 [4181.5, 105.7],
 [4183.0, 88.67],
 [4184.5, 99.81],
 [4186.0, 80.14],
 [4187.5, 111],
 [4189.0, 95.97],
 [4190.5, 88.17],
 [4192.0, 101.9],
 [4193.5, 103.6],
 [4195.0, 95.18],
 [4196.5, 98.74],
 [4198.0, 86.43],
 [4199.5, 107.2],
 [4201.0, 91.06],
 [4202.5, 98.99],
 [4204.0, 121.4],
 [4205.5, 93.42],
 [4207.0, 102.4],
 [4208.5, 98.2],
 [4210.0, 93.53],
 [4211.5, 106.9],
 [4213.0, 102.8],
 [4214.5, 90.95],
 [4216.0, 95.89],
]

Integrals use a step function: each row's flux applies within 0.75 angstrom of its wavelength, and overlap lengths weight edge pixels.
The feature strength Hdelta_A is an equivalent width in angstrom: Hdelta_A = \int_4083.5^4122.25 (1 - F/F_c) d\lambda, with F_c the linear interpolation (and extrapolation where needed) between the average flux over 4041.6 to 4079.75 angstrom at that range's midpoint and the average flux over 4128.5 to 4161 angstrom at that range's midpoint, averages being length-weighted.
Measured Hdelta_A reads 4.9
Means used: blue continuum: 108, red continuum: 105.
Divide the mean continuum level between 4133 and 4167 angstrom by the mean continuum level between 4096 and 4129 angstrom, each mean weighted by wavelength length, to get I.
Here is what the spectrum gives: 1.1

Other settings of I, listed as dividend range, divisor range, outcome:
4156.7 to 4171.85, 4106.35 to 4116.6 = 1.14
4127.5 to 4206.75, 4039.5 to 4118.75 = 1.00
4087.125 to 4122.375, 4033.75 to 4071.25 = 0.83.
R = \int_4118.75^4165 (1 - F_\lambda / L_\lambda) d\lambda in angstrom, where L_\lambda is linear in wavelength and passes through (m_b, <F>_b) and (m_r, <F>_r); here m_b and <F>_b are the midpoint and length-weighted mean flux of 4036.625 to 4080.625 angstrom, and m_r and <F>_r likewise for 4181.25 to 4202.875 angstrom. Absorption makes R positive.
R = -1.55 angstrom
